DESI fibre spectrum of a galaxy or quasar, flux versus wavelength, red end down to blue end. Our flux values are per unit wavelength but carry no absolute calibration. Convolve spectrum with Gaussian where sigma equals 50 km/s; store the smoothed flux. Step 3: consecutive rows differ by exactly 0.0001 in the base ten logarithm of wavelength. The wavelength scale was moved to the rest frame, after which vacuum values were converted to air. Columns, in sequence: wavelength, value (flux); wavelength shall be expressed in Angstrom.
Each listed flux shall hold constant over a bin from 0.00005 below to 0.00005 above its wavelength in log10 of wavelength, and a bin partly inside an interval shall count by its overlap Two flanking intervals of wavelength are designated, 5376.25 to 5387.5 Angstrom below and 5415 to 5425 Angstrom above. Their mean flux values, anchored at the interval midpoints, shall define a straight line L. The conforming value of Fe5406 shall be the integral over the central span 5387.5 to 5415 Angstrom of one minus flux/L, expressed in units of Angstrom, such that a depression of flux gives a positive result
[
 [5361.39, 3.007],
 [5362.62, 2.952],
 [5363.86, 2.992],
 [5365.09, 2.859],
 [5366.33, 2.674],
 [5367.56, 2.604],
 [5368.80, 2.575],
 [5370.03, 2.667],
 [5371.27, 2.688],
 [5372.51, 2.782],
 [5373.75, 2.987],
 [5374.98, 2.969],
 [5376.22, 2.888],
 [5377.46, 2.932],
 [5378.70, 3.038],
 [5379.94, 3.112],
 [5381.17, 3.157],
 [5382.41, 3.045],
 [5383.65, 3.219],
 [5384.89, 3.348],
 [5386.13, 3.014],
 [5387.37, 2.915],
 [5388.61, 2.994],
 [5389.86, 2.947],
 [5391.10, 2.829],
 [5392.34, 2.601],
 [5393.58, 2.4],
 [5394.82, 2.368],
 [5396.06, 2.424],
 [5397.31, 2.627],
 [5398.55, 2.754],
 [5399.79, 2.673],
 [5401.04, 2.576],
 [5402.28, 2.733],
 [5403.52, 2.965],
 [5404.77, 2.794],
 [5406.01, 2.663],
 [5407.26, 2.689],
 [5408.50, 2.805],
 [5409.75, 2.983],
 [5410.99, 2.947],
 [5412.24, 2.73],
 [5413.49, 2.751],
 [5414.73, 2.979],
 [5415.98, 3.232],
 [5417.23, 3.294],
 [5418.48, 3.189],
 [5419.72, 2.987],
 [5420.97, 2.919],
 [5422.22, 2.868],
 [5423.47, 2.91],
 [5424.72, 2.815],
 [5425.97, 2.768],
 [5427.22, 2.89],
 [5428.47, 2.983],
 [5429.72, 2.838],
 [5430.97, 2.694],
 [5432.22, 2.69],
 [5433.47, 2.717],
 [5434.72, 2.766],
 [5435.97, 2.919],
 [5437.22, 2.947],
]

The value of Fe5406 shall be 2.9 Angstrom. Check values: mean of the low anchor 3.08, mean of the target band 2.74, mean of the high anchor 3.03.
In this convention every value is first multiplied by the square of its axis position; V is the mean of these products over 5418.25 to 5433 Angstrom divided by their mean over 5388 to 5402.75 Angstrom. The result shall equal 1.09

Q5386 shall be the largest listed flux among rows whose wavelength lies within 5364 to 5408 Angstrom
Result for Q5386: 3.348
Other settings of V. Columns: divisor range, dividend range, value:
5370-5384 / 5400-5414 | 0.95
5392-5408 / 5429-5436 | 1.06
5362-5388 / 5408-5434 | 1.01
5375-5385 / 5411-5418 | 0.99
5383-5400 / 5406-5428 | 1.05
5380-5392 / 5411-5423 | 0.99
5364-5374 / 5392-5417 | 1.02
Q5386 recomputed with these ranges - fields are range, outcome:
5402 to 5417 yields 3.232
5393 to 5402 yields 2.754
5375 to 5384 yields 3.219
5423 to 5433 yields 2.983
